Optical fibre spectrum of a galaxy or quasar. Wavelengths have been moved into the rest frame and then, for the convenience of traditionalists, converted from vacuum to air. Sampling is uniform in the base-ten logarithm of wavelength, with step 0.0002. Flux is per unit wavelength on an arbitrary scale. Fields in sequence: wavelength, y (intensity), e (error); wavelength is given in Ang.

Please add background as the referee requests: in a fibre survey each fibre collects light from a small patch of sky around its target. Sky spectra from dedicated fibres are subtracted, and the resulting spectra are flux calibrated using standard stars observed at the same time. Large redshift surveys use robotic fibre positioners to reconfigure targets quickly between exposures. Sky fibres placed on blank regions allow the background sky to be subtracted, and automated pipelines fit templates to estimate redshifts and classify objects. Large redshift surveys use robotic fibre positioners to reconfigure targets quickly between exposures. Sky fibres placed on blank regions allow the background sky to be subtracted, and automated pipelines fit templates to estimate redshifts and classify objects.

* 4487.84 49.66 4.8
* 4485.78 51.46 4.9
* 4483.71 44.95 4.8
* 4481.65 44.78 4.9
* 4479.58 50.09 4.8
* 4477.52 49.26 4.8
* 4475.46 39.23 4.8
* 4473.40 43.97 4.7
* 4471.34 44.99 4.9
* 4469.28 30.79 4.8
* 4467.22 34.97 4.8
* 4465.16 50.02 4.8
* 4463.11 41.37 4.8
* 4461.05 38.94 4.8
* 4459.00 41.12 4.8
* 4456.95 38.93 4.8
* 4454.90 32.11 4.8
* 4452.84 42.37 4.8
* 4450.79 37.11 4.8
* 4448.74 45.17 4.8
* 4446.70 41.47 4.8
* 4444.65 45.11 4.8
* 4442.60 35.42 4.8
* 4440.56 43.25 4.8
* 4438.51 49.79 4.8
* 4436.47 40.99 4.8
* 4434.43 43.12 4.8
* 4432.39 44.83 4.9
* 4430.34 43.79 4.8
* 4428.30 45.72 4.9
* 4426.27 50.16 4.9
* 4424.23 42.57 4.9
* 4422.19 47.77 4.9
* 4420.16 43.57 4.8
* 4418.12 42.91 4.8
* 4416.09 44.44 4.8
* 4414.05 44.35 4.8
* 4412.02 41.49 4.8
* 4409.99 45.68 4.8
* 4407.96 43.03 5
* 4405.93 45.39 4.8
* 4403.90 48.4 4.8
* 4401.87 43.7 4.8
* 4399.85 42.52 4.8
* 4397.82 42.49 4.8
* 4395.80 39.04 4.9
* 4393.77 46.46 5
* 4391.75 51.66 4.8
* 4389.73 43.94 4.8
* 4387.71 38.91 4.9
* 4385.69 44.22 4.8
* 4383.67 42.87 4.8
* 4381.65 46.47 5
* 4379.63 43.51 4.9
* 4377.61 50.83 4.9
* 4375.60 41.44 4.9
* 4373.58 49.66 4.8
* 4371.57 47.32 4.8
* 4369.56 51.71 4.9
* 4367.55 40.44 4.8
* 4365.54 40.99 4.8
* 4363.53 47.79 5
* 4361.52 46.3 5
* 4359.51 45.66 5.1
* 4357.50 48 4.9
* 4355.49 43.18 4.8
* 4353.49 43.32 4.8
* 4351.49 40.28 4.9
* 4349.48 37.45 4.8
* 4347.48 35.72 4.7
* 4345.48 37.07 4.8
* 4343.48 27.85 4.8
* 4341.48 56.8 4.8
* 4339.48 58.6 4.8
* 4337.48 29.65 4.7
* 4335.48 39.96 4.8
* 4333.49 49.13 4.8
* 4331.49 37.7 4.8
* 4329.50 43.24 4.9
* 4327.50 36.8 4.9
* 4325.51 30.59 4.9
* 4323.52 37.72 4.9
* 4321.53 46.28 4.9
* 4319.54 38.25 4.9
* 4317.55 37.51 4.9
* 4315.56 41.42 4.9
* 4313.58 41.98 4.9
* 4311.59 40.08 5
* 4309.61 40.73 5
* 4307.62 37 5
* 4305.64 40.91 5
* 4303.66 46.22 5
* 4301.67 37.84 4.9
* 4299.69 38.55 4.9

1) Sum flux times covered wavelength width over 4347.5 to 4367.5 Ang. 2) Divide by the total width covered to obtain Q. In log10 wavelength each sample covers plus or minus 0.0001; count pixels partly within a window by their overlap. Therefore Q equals 43.1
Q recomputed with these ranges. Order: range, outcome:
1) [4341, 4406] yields 43.9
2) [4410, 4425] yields 44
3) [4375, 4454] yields 44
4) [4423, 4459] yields 42.5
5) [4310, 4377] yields 42.2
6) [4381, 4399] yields 43.9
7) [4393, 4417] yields 43.9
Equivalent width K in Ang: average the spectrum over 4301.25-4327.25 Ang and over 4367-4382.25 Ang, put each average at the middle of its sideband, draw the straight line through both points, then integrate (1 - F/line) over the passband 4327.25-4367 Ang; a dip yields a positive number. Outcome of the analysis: 1.0 Ang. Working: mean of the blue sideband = 39.7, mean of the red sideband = 46.6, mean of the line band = 42.4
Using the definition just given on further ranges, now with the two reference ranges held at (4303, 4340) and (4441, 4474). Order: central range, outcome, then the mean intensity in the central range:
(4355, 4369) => -1.6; 44.9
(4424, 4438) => -1.6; 44.8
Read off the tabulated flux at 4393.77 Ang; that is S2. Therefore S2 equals 46.46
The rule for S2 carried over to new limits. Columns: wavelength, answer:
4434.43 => 43.12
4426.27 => 50.16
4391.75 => 51.66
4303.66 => 46.22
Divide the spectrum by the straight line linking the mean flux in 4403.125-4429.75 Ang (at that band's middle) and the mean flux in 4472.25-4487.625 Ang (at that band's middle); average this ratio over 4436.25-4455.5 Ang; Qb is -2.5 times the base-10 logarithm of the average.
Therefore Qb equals 0.10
